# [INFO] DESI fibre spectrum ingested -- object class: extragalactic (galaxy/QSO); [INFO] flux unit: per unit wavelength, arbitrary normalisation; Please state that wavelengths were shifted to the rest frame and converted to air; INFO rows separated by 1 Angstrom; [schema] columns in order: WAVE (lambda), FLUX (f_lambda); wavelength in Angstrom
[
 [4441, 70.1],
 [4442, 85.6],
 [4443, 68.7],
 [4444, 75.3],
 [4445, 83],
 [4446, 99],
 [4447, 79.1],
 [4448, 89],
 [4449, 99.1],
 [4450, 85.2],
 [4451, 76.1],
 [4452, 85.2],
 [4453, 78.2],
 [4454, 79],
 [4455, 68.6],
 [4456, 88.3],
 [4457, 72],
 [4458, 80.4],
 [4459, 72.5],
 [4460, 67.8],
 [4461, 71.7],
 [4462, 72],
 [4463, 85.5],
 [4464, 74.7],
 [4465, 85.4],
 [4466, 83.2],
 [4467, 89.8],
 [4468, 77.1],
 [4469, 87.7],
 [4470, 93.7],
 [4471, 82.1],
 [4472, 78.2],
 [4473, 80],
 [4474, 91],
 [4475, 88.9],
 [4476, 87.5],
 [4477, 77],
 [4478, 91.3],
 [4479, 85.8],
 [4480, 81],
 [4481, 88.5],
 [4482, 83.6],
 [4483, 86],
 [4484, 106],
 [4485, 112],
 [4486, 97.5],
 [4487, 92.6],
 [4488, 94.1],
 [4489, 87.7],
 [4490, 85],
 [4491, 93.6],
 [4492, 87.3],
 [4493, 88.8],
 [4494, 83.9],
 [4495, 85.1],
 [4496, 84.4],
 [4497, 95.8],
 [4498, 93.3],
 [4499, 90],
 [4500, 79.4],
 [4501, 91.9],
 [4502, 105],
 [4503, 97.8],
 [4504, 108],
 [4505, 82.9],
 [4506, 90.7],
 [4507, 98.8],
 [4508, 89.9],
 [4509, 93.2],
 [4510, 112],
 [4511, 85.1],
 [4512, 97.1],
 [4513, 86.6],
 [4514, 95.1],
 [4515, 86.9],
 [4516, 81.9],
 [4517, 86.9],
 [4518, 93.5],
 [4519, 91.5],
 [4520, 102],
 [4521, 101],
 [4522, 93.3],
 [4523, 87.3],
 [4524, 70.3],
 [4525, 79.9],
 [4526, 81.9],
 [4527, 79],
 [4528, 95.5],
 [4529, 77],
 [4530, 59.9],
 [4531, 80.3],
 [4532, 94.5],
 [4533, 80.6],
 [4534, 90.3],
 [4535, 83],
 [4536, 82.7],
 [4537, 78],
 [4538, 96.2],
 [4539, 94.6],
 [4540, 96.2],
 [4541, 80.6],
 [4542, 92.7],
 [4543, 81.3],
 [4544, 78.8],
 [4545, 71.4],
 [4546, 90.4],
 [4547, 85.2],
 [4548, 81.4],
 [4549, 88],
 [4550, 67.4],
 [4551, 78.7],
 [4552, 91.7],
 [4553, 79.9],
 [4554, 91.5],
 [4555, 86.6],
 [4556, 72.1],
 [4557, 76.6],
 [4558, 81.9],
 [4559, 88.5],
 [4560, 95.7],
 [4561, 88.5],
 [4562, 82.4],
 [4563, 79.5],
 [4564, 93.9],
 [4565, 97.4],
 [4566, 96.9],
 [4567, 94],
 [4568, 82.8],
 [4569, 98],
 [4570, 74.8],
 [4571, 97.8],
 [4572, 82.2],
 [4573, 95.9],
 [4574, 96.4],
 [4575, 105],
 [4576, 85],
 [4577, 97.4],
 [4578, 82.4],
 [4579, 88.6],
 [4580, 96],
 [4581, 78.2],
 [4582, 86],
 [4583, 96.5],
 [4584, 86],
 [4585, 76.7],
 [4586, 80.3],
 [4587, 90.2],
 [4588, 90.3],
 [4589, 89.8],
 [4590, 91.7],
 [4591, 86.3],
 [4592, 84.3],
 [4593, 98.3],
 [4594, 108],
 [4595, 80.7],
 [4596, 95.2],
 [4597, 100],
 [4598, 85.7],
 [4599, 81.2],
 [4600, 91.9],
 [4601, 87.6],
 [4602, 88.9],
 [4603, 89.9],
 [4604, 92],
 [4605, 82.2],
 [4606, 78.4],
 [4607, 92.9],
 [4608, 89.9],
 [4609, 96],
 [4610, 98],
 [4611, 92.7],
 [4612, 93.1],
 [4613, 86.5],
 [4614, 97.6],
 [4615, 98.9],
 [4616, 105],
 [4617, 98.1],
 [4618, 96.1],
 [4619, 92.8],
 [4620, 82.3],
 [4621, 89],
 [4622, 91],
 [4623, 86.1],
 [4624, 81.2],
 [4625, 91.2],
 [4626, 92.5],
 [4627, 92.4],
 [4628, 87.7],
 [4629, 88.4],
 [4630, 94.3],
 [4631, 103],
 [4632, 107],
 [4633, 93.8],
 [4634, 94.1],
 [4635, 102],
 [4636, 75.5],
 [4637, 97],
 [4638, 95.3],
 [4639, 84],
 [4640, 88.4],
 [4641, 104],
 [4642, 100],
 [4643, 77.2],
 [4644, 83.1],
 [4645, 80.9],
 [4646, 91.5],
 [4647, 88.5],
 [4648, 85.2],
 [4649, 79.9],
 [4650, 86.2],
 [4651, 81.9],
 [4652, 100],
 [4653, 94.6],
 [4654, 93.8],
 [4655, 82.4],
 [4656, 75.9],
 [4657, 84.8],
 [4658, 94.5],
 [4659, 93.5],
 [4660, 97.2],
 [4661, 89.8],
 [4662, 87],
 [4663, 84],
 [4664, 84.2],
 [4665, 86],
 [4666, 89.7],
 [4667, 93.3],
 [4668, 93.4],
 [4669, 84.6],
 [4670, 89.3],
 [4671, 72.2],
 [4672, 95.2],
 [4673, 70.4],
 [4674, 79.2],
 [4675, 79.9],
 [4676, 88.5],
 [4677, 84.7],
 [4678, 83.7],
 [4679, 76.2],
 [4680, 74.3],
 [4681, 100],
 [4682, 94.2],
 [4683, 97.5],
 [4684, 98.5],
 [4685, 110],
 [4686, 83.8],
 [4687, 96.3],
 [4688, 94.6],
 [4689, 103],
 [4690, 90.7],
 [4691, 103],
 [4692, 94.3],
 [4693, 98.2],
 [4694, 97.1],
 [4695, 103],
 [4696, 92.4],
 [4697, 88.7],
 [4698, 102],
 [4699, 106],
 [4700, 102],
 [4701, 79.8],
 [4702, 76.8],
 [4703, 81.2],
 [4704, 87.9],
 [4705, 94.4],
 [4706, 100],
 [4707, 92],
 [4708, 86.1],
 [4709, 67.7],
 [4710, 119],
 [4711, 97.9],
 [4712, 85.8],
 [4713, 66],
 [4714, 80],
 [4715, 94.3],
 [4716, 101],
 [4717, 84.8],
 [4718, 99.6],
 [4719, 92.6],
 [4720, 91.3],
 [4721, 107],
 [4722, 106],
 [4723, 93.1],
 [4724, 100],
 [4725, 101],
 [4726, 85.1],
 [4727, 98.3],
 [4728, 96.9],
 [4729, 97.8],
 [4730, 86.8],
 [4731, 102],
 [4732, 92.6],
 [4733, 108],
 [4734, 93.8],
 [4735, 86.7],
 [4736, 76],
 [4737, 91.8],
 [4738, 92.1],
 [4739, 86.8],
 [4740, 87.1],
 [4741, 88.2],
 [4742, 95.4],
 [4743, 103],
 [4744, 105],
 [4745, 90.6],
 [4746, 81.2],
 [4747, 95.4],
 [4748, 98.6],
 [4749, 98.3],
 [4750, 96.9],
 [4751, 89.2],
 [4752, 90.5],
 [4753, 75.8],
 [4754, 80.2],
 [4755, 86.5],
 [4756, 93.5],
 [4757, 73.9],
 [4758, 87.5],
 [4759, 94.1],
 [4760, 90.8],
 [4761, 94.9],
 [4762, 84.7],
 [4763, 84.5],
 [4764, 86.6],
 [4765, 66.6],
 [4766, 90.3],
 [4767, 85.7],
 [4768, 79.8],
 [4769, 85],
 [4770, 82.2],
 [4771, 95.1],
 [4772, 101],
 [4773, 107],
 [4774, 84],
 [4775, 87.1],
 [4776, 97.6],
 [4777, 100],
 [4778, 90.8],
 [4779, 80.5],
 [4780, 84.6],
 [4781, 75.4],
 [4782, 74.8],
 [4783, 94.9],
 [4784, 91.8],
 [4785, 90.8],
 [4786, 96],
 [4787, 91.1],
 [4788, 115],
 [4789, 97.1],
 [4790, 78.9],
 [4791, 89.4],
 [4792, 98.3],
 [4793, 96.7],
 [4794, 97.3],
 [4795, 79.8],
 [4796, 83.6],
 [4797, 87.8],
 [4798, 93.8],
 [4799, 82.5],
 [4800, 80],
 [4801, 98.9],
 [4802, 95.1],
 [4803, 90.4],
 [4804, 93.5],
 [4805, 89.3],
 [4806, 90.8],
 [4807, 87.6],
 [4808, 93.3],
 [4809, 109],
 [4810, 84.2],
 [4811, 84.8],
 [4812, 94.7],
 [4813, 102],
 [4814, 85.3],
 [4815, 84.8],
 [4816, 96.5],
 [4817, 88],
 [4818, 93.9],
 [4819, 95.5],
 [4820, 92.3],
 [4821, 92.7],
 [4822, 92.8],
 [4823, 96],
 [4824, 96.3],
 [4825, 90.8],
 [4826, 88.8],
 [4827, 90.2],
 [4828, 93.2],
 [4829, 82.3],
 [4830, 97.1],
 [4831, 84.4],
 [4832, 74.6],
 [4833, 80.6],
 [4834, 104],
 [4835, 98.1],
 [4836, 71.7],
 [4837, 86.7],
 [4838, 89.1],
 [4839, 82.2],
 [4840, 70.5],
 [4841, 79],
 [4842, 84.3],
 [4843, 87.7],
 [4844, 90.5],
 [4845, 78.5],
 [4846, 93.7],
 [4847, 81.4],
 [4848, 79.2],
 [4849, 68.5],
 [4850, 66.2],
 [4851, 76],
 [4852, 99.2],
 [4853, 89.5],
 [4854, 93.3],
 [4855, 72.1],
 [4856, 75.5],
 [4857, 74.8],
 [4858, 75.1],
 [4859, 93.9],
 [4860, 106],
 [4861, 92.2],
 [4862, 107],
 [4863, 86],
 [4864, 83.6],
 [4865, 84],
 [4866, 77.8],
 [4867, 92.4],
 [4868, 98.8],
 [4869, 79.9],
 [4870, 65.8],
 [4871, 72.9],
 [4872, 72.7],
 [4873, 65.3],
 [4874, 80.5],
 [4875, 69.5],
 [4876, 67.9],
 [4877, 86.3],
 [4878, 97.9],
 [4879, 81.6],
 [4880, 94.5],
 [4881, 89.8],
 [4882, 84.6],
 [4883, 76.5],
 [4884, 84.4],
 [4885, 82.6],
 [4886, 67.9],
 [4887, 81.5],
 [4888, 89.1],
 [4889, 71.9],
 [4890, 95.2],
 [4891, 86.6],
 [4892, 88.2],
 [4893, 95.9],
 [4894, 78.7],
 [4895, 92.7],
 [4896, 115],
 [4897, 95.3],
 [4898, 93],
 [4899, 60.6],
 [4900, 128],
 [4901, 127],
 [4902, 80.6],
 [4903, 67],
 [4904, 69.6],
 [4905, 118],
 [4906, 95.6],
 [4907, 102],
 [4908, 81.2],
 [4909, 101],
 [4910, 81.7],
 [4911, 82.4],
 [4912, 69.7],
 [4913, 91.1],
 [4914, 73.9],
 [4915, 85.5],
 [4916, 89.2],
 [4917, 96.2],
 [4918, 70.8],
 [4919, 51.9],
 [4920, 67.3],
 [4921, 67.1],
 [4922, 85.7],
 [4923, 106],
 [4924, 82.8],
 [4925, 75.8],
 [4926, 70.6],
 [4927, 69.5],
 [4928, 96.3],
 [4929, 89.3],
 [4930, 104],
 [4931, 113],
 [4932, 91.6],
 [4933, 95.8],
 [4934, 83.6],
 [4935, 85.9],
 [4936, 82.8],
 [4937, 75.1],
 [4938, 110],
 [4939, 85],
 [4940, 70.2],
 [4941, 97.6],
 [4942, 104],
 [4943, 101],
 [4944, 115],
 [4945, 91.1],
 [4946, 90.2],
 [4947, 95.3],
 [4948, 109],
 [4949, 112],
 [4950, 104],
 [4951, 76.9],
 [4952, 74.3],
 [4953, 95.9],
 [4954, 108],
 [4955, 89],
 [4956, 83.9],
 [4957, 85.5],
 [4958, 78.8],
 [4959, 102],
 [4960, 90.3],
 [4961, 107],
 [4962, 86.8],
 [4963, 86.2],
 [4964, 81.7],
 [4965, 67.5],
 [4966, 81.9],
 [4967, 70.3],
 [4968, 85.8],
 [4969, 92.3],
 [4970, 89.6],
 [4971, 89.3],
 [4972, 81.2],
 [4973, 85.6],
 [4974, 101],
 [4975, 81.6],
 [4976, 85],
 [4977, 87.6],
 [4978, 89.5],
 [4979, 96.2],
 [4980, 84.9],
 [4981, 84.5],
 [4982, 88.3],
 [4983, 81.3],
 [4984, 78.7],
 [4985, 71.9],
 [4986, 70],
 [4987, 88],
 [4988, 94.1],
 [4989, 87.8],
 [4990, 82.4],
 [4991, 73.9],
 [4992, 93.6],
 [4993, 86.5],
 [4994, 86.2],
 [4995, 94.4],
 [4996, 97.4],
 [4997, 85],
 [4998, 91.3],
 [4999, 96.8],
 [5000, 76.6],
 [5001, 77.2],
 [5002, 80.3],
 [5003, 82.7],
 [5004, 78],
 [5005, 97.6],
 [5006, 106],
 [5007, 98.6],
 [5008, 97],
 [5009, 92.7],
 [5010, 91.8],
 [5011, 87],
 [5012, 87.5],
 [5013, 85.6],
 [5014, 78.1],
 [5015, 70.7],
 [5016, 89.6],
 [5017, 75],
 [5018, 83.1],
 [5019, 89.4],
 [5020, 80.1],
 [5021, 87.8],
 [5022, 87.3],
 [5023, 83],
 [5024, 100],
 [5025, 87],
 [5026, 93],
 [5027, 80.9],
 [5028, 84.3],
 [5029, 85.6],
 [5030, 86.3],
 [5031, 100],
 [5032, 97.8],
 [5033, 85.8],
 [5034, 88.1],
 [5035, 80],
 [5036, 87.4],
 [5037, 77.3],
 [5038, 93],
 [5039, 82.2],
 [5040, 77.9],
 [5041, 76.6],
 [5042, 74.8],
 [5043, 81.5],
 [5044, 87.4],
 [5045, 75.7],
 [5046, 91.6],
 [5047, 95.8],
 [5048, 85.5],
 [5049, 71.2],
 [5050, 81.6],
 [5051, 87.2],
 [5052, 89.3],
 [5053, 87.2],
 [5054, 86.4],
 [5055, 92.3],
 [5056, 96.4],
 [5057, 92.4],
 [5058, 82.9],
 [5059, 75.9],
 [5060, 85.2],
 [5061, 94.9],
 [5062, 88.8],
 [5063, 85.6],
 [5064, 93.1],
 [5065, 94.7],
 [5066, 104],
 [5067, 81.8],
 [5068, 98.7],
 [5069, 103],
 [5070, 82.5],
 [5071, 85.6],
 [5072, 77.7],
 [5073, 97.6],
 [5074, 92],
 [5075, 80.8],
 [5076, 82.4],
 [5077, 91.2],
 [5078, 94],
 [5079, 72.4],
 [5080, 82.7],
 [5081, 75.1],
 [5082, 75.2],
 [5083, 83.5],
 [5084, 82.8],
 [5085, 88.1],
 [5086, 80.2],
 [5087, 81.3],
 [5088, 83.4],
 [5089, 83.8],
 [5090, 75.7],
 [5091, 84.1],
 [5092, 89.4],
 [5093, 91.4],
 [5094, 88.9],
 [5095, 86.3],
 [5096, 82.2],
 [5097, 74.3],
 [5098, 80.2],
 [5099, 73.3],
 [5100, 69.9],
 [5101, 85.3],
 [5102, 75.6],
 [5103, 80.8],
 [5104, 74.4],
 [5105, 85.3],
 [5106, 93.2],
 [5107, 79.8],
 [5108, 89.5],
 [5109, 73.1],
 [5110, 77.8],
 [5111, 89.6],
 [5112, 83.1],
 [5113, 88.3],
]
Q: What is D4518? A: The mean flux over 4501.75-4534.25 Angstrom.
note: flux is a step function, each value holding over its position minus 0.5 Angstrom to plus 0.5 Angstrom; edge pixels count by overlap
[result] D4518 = 89.4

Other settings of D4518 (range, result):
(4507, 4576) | 87.3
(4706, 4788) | 90.9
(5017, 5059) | 85.9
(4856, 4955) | 87.5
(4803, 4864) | 87.9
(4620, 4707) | 90.3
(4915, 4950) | 89.3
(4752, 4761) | 86.1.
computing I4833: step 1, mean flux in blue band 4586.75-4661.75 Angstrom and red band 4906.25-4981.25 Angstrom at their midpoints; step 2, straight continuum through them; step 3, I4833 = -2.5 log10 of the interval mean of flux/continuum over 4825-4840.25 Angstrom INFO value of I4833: 0.03 mag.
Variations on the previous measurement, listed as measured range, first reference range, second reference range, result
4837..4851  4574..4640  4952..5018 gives 0.10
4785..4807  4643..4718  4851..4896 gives -0.06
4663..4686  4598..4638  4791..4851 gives 0.04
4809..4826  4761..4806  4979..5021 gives -0.04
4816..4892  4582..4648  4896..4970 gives 0.06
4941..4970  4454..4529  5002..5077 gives -0.05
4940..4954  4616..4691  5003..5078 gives -0.10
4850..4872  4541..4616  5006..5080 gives 0.04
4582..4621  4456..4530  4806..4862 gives -0.04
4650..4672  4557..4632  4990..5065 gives 0.02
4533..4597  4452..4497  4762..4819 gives -0.02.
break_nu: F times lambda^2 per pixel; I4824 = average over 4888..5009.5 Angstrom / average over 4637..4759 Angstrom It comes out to 1.08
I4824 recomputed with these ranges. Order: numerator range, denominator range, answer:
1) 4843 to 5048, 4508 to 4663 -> 1.13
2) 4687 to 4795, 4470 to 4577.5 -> 1.14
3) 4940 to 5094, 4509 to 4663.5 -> 1.18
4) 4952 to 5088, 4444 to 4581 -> 1.23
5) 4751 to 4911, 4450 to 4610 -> 1.14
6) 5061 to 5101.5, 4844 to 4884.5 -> 1.12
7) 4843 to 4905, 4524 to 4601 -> 1.12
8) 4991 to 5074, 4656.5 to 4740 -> 1.10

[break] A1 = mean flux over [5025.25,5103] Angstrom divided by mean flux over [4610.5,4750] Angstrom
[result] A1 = 0.93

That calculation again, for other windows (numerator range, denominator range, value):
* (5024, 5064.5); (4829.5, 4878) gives 1.04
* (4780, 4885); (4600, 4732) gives 0.96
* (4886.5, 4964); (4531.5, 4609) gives 1.02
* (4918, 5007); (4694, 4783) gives 0.97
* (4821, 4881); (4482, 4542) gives 0.94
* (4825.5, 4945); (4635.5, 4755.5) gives 0.95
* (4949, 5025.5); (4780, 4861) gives 0.98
